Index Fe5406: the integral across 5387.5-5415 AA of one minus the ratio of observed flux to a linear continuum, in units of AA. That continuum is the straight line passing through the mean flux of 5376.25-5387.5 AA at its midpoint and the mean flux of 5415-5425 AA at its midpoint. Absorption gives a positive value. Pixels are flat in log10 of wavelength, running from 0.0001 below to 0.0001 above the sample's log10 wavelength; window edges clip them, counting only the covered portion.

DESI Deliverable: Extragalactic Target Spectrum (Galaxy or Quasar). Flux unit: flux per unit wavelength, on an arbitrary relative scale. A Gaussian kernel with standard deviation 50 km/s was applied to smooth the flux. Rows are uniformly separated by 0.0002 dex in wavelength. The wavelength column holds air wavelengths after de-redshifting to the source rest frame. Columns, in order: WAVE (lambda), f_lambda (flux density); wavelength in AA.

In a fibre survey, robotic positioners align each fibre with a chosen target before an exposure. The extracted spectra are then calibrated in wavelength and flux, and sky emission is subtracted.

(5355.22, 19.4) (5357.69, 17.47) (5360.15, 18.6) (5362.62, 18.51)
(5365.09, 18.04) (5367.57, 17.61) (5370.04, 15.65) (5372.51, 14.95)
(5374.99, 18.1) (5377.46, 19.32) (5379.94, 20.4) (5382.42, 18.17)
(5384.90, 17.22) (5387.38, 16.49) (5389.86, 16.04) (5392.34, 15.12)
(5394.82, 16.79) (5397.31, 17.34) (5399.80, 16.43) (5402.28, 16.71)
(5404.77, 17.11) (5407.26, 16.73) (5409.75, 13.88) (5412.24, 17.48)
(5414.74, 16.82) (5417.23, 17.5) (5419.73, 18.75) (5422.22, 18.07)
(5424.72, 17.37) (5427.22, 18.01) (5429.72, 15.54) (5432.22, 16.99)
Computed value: 2.7 AA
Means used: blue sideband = 18.5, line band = 16.4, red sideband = 17.9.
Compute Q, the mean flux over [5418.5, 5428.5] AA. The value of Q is 18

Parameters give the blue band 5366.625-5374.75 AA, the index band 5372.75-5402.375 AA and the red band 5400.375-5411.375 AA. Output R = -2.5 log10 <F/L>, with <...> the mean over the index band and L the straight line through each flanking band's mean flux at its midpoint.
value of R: -0.07 mag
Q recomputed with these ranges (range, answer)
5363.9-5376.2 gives 16.9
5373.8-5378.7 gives 18.7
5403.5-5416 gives 16.4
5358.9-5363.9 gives 18.6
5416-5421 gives 18.1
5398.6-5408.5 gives 16.8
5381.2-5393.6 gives 16.6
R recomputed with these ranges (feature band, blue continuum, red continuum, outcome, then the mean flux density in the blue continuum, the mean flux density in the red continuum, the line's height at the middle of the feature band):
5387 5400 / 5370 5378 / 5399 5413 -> 0.017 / 17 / 16.4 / 16.6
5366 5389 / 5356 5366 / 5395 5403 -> 0.005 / 18.2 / 16.8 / 17.6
